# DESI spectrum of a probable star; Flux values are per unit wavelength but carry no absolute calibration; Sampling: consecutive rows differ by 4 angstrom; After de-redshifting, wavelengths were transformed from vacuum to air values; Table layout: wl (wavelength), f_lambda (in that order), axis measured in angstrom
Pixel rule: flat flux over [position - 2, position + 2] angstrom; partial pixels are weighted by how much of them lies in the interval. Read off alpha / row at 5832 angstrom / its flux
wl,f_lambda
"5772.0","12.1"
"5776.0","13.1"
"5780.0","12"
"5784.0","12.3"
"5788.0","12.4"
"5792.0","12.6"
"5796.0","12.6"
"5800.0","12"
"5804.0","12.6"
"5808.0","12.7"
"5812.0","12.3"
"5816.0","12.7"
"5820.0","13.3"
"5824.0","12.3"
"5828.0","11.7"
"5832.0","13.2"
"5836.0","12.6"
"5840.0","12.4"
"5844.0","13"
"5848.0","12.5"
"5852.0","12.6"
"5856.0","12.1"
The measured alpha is 13.2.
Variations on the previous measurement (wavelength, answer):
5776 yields 13.1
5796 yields 12.6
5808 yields 12.7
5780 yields 12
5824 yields 12.3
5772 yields 12.1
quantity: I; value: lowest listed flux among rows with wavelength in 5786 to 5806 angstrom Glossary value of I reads 12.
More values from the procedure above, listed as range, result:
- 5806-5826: 12.3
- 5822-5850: 11.7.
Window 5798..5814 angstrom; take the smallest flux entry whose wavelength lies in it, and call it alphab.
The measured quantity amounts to 12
